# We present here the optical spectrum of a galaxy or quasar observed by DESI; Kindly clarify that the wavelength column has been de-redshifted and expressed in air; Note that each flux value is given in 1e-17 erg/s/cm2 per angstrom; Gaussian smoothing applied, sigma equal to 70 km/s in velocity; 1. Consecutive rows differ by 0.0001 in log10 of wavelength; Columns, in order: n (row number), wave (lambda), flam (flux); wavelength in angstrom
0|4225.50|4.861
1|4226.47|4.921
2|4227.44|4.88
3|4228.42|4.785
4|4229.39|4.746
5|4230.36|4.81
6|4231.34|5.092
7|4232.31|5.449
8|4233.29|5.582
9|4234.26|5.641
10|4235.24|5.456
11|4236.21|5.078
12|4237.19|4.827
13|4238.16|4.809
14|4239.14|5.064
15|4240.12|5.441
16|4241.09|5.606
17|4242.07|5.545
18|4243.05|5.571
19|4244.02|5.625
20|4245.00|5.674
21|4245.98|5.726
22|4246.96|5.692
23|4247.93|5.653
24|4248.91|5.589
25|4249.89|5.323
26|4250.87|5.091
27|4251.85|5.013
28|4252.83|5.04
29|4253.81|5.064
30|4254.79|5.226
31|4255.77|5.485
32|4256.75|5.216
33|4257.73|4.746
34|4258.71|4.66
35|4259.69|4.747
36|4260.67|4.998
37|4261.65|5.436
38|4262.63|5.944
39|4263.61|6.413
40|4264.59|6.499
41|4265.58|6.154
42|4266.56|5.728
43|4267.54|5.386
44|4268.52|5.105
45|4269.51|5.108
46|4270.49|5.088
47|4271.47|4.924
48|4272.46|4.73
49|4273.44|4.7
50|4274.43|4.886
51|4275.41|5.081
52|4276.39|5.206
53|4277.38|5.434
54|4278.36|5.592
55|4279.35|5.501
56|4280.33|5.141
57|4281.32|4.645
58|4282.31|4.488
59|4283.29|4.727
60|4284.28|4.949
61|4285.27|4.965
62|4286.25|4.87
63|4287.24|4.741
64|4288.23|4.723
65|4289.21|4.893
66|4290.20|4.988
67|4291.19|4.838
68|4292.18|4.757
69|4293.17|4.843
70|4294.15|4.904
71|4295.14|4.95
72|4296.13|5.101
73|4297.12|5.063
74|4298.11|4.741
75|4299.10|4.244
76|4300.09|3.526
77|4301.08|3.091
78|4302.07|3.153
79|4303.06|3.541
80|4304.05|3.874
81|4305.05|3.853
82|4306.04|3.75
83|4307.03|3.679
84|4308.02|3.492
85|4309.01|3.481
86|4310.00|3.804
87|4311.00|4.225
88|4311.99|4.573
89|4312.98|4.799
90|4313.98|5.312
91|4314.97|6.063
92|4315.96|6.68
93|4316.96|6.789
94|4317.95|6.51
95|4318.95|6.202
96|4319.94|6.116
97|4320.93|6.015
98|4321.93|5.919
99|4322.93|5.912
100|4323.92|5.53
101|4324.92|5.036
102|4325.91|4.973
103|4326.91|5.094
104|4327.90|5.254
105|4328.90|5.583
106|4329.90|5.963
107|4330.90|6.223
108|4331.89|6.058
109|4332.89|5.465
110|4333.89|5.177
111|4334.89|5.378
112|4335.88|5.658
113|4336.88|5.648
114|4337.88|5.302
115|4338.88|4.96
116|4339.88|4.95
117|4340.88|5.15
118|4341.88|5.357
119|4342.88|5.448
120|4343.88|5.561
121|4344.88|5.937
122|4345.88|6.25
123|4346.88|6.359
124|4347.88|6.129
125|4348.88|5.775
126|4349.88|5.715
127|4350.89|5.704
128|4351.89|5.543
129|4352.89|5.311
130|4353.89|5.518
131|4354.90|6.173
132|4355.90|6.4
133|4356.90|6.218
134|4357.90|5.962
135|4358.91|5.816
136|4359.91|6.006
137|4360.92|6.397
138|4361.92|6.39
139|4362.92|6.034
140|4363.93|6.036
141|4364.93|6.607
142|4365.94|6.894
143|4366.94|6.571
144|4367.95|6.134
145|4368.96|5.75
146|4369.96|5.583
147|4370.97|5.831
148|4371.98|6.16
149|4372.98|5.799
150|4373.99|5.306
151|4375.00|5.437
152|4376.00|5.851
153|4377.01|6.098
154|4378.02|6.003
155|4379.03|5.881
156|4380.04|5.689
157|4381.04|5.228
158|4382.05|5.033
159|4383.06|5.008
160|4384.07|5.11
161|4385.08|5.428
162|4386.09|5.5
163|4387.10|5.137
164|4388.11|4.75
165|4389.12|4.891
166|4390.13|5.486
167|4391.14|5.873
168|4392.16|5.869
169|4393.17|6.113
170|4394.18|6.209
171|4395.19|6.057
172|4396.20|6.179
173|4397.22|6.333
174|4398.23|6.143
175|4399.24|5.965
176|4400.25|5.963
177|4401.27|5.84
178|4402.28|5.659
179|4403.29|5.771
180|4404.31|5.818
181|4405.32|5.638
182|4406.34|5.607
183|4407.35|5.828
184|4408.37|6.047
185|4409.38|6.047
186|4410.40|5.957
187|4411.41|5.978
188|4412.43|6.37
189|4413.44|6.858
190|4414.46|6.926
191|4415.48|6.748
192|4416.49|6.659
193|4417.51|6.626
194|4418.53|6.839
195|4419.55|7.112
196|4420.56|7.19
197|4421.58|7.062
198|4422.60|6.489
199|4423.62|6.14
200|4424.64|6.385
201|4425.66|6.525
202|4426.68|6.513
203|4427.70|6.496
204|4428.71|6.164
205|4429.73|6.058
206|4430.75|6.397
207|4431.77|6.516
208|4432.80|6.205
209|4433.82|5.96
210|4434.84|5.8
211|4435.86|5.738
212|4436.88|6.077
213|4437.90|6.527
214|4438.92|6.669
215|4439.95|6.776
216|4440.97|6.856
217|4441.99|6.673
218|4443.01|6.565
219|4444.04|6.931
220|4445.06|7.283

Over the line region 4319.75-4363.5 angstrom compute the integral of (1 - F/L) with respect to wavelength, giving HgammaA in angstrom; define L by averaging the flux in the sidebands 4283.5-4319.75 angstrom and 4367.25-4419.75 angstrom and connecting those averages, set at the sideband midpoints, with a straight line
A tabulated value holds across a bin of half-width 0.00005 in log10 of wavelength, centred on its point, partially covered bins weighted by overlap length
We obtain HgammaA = -4.3 angstrom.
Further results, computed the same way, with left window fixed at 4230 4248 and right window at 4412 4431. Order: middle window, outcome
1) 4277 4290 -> 1.63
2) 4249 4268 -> 0.47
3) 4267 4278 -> 1.06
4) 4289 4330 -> 6.93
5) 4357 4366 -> 0.01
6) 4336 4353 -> 1.38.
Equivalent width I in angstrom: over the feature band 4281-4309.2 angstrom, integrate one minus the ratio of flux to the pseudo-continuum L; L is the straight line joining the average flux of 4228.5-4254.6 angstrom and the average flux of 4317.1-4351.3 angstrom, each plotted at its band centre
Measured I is 5.8 angstrom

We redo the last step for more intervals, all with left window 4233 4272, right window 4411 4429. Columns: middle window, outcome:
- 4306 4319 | 1.95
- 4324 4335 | 0.87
